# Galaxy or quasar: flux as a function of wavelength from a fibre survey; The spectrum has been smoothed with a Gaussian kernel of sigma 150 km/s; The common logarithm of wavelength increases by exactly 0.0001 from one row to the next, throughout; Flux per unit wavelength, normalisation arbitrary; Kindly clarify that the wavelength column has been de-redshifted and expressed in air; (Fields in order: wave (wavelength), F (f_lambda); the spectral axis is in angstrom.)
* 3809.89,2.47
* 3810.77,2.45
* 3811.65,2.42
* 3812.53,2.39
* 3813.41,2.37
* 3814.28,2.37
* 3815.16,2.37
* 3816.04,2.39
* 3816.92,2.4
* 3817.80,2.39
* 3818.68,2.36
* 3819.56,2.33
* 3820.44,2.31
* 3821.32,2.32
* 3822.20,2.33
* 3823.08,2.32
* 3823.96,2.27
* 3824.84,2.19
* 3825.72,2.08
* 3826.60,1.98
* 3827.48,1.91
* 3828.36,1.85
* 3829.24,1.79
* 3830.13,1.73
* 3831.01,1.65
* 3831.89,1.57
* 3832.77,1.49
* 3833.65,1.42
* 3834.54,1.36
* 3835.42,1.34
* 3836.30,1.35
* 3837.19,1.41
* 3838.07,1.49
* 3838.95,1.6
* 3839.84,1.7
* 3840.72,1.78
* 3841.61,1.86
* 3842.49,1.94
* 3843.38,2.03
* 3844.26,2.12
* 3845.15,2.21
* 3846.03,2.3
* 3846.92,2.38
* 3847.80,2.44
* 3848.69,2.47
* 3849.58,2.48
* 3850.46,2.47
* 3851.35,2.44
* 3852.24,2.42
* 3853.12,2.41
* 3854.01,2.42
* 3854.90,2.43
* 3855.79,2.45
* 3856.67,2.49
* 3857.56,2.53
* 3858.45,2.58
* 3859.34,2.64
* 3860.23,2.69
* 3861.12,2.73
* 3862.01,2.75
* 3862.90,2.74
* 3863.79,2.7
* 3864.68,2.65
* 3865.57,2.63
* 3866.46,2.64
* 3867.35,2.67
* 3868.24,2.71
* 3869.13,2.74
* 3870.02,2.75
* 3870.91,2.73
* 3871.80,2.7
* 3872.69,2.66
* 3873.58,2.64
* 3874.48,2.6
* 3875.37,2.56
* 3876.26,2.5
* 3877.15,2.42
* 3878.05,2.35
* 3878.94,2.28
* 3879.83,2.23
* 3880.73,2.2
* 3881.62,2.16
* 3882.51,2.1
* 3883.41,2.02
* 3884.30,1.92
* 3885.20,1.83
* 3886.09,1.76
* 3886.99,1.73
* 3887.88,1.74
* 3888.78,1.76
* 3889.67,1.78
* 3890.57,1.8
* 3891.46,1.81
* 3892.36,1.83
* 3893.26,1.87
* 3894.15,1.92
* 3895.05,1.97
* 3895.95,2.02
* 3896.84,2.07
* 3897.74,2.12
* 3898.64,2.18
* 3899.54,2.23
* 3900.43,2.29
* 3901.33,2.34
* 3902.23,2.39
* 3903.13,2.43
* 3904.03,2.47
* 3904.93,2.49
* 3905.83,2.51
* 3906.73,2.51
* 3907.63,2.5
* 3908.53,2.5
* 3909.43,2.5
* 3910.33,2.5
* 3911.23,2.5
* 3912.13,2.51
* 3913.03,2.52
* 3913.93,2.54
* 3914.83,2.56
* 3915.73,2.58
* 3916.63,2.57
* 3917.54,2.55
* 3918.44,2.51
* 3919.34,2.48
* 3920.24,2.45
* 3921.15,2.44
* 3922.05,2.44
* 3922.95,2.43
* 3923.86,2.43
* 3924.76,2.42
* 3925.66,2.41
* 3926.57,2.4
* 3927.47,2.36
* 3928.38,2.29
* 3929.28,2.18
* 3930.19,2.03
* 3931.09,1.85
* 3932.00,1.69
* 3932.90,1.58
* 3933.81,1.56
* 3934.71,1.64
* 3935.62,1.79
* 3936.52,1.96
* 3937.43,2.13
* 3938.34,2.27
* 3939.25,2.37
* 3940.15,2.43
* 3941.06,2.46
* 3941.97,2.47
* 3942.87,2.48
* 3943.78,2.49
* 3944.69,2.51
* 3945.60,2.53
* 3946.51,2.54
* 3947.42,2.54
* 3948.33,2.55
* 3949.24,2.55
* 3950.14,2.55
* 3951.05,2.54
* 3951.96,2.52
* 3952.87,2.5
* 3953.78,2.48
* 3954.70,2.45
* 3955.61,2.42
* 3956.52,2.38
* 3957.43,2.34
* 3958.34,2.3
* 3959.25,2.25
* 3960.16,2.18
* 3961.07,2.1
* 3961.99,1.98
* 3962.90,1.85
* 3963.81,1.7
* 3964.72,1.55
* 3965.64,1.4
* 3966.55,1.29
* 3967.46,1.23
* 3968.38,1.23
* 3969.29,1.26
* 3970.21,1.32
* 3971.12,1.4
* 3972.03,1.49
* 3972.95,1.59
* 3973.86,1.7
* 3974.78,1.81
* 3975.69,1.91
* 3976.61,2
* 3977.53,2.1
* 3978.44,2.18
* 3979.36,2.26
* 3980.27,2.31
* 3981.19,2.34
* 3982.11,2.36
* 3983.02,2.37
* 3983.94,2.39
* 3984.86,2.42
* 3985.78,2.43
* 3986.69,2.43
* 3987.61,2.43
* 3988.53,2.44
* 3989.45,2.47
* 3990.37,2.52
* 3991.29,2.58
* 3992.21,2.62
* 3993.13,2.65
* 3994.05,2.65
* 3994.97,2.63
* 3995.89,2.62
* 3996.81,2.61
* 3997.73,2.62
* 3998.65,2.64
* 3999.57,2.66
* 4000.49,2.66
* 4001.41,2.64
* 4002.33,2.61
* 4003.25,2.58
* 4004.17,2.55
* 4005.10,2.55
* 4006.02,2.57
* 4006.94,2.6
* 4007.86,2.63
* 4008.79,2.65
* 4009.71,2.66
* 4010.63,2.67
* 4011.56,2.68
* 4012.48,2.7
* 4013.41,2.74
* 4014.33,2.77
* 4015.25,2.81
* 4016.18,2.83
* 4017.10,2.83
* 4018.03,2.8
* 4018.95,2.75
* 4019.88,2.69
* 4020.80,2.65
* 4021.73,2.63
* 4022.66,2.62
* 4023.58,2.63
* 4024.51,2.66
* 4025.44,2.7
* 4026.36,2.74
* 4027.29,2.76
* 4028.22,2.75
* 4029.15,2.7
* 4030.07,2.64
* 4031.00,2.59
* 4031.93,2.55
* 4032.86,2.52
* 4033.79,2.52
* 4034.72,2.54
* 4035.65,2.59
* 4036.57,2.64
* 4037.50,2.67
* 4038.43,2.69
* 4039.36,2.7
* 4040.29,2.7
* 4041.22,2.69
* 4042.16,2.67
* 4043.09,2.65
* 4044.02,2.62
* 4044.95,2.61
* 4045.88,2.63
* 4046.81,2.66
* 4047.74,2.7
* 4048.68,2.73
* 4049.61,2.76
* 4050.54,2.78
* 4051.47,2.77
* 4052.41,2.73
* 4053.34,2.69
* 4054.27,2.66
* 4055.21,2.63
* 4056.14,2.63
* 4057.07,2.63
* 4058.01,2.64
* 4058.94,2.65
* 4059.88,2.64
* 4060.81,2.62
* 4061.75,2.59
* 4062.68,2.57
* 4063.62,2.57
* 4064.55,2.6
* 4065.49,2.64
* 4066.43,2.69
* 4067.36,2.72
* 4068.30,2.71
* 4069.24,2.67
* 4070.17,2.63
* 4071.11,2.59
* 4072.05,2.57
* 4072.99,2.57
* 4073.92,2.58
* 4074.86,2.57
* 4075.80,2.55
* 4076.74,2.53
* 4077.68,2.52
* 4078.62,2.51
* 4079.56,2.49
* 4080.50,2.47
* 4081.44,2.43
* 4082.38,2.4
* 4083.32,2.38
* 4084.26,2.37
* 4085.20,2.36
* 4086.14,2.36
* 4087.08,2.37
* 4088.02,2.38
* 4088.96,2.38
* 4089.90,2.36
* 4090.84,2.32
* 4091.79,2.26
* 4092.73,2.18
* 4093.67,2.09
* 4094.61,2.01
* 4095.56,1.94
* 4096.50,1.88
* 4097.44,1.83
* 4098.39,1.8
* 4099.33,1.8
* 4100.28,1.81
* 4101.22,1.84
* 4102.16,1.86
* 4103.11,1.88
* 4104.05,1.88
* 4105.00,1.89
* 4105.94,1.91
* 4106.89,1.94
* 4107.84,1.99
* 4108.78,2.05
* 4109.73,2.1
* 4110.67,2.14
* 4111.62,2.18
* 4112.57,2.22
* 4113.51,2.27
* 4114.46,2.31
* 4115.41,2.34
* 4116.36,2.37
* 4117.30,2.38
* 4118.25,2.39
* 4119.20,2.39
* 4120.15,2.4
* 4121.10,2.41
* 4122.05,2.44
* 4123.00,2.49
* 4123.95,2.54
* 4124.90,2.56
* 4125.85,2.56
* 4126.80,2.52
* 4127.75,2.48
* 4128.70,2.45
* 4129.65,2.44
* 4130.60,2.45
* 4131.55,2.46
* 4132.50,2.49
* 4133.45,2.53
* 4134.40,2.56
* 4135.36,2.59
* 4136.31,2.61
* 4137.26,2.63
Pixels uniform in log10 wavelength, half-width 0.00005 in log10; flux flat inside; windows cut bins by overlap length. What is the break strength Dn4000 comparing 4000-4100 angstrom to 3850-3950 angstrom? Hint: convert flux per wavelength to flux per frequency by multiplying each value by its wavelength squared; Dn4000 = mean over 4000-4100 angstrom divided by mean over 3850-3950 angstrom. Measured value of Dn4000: 1.18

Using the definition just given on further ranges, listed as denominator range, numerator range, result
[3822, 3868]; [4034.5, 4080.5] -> 1.36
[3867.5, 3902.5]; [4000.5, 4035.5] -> 1.29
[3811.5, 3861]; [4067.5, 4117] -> 1.20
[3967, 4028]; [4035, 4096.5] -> 1.09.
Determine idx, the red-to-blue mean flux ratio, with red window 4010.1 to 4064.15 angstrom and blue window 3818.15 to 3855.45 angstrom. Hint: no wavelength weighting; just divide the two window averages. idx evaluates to 1.3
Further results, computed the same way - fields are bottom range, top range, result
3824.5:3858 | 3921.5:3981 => 1.05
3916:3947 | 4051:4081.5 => 1.15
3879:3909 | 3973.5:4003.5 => 1.15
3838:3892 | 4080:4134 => 0.97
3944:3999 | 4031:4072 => 1.20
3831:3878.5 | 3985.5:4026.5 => 1.15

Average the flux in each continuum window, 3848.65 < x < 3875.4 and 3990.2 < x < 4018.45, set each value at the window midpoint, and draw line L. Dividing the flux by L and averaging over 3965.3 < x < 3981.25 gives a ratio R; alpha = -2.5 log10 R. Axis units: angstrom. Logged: 0.480 mag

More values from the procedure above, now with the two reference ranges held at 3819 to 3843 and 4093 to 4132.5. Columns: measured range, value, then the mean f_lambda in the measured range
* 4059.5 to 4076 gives -0.221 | 2.62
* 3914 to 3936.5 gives -0.148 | 2.23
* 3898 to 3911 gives -0.245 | 2.41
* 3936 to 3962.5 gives -0.201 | 2.39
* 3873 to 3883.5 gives -0.237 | 2.35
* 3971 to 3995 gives -0.111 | 2.24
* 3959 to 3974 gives 0.239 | 1.61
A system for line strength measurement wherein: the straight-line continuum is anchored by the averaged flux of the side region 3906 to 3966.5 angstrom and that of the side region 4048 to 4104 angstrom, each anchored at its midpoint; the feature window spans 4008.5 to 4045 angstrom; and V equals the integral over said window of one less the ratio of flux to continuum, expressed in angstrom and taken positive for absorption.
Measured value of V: -4.6 angstrom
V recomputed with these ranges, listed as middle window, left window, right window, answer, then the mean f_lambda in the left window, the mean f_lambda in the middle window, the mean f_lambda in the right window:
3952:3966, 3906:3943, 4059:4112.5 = 1.02 angstrom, 2.31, 2.14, 2.3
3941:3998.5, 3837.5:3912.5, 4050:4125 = 2.91 angstrom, 2.3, 2.21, 2.36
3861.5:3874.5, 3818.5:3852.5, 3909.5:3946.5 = -3.67 angstrom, 1.98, 2.69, 2.31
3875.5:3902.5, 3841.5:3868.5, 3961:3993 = 3.23 angstrom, 2.47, 2.06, 1.99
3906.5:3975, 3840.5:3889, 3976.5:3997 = 6.34 angstrom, 2.38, 2.19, 2.43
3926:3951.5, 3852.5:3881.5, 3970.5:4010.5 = 2.22 angstrom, 2.56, 2.24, 2.38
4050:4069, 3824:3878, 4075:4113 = -4.18 angstrom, 2.24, 2.66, 2.17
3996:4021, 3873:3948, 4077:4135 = -4.61 angstrom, 2.25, 2.67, 2.26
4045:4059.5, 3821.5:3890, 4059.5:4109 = -2.44 angstrom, 2.2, 2.68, 2.31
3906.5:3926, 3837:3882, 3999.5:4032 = 0.04 angstrom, 2.4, 2.49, 2.68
